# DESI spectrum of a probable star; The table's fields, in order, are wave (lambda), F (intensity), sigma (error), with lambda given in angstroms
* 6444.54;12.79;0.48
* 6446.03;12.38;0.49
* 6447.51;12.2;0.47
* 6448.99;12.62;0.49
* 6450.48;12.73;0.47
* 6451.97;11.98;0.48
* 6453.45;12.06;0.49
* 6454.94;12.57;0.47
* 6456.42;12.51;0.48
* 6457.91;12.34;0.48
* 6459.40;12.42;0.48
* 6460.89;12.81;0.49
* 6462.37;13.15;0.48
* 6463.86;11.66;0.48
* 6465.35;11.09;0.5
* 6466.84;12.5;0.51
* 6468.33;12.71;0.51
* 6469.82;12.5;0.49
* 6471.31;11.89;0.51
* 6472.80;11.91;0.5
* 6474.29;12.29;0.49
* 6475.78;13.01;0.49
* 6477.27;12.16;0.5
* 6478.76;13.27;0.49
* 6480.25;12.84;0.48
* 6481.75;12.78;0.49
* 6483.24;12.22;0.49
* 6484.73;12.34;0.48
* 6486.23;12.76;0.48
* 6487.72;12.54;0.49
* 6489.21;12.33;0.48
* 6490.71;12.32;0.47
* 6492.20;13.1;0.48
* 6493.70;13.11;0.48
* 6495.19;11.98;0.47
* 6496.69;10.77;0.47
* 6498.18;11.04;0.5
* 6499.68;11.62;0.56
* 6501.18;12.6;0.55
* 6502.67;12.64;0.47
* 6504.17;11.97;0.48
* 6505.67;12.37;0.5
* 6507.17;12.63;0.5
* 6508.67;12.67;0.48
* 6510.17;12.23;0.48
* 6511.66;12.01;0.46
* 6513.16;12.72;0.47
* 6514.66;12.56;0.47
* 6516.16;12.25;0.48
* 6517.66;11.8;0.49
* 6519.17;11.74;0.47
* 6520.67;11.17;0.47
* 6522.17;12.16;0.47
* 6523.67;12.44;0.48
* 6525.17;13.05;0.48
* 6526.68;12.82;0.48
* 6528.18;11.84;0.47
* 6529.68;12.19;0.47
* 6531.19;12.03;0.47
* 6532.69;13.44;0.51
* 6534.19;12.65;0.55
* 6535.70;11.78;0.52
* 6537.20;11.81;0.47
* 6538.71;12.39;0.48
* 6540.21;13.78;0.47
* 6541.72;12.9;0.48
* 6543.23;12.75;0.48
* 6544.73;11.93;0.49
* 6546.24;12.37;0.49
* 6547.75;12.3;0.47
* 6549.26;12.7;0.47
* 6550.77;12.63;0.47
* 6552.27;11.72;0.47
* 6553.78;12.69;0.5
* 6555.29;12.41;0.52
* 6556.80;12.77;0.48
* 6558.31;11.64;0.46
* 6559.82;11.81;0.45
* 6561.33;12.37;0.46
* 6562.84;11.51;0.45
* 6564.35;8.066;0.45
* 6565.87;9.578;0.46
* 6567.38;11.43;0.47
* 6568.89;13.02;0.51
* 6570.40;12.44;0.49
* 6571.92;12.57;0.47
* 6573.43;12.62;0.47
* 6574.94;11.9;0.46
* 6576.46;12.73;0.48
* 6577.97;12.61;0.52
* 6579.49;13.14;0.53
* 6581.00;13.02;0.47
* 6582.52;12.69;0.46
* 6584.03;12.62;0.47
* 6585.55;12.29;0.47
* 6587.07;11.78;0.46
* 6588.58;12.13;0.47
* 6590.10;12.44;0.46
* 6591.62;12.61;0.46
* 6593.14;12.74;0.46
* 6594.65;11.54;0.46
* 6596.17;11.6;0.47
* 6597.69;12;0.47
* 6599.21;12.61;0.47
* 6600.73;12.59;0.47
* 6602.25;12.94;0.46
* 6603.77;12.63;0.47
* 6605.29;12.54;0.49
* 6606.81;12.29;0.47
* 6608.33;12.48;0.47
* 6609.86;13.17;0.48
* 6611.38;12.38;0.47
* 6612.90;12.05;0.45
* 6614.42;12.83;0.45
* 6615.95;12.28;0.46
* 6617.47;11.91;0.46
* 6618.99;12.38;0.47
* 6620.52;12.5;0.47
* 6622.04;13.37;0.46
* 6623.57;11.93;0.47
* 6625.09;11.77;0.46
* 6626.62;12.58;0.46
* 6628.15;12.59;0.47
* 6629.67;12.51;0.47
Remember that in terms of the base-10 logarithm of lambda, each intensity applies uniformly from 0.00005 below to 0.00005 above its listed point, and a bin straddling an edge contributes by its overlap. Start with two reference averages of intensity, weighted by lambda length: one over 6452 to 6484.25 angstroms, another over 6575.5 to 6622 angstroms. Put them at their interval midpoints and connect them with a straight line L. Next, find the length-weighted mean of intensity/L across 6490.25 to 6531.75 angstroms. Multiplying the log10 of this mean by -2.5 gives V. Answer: 0.019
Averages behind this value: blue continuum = 12.4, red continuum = 12.5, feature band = 12.2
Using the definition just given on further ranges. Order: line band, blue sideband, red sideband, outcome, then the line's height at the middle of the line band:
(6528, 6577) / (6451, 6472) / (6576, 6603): 0.023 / 12.4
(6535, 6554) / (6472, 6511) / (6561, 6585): -0.027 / 12.1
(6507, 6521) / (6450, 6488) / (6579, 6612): 0.022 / 12.4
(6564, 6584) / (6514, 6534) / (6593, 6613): 0.024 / 12.4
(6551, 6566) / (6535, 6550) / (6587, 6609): 0.078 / 12.4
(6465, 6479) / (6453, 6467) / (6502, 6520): -0.003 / 12.3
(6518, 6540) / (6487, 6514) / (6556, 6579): -0.019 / 12.1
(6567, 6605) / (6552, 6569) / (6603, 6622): -0.040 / 12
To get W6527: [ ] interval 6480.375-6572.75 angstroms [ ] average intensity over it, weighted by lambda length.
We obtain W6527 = 12.2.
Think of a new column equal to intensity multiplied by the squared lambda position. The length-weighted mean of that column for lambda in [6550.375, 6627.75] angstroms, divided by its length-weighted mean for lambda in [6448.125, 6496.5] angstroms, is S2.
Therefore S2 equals 1.02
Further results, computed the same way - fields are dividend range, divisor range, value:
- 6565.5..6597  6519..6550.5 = 1.01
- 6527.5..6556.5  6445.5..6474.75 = 1.04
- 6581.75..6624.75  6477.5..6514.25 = 1.04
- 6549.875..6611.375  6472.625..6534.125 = 1.01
